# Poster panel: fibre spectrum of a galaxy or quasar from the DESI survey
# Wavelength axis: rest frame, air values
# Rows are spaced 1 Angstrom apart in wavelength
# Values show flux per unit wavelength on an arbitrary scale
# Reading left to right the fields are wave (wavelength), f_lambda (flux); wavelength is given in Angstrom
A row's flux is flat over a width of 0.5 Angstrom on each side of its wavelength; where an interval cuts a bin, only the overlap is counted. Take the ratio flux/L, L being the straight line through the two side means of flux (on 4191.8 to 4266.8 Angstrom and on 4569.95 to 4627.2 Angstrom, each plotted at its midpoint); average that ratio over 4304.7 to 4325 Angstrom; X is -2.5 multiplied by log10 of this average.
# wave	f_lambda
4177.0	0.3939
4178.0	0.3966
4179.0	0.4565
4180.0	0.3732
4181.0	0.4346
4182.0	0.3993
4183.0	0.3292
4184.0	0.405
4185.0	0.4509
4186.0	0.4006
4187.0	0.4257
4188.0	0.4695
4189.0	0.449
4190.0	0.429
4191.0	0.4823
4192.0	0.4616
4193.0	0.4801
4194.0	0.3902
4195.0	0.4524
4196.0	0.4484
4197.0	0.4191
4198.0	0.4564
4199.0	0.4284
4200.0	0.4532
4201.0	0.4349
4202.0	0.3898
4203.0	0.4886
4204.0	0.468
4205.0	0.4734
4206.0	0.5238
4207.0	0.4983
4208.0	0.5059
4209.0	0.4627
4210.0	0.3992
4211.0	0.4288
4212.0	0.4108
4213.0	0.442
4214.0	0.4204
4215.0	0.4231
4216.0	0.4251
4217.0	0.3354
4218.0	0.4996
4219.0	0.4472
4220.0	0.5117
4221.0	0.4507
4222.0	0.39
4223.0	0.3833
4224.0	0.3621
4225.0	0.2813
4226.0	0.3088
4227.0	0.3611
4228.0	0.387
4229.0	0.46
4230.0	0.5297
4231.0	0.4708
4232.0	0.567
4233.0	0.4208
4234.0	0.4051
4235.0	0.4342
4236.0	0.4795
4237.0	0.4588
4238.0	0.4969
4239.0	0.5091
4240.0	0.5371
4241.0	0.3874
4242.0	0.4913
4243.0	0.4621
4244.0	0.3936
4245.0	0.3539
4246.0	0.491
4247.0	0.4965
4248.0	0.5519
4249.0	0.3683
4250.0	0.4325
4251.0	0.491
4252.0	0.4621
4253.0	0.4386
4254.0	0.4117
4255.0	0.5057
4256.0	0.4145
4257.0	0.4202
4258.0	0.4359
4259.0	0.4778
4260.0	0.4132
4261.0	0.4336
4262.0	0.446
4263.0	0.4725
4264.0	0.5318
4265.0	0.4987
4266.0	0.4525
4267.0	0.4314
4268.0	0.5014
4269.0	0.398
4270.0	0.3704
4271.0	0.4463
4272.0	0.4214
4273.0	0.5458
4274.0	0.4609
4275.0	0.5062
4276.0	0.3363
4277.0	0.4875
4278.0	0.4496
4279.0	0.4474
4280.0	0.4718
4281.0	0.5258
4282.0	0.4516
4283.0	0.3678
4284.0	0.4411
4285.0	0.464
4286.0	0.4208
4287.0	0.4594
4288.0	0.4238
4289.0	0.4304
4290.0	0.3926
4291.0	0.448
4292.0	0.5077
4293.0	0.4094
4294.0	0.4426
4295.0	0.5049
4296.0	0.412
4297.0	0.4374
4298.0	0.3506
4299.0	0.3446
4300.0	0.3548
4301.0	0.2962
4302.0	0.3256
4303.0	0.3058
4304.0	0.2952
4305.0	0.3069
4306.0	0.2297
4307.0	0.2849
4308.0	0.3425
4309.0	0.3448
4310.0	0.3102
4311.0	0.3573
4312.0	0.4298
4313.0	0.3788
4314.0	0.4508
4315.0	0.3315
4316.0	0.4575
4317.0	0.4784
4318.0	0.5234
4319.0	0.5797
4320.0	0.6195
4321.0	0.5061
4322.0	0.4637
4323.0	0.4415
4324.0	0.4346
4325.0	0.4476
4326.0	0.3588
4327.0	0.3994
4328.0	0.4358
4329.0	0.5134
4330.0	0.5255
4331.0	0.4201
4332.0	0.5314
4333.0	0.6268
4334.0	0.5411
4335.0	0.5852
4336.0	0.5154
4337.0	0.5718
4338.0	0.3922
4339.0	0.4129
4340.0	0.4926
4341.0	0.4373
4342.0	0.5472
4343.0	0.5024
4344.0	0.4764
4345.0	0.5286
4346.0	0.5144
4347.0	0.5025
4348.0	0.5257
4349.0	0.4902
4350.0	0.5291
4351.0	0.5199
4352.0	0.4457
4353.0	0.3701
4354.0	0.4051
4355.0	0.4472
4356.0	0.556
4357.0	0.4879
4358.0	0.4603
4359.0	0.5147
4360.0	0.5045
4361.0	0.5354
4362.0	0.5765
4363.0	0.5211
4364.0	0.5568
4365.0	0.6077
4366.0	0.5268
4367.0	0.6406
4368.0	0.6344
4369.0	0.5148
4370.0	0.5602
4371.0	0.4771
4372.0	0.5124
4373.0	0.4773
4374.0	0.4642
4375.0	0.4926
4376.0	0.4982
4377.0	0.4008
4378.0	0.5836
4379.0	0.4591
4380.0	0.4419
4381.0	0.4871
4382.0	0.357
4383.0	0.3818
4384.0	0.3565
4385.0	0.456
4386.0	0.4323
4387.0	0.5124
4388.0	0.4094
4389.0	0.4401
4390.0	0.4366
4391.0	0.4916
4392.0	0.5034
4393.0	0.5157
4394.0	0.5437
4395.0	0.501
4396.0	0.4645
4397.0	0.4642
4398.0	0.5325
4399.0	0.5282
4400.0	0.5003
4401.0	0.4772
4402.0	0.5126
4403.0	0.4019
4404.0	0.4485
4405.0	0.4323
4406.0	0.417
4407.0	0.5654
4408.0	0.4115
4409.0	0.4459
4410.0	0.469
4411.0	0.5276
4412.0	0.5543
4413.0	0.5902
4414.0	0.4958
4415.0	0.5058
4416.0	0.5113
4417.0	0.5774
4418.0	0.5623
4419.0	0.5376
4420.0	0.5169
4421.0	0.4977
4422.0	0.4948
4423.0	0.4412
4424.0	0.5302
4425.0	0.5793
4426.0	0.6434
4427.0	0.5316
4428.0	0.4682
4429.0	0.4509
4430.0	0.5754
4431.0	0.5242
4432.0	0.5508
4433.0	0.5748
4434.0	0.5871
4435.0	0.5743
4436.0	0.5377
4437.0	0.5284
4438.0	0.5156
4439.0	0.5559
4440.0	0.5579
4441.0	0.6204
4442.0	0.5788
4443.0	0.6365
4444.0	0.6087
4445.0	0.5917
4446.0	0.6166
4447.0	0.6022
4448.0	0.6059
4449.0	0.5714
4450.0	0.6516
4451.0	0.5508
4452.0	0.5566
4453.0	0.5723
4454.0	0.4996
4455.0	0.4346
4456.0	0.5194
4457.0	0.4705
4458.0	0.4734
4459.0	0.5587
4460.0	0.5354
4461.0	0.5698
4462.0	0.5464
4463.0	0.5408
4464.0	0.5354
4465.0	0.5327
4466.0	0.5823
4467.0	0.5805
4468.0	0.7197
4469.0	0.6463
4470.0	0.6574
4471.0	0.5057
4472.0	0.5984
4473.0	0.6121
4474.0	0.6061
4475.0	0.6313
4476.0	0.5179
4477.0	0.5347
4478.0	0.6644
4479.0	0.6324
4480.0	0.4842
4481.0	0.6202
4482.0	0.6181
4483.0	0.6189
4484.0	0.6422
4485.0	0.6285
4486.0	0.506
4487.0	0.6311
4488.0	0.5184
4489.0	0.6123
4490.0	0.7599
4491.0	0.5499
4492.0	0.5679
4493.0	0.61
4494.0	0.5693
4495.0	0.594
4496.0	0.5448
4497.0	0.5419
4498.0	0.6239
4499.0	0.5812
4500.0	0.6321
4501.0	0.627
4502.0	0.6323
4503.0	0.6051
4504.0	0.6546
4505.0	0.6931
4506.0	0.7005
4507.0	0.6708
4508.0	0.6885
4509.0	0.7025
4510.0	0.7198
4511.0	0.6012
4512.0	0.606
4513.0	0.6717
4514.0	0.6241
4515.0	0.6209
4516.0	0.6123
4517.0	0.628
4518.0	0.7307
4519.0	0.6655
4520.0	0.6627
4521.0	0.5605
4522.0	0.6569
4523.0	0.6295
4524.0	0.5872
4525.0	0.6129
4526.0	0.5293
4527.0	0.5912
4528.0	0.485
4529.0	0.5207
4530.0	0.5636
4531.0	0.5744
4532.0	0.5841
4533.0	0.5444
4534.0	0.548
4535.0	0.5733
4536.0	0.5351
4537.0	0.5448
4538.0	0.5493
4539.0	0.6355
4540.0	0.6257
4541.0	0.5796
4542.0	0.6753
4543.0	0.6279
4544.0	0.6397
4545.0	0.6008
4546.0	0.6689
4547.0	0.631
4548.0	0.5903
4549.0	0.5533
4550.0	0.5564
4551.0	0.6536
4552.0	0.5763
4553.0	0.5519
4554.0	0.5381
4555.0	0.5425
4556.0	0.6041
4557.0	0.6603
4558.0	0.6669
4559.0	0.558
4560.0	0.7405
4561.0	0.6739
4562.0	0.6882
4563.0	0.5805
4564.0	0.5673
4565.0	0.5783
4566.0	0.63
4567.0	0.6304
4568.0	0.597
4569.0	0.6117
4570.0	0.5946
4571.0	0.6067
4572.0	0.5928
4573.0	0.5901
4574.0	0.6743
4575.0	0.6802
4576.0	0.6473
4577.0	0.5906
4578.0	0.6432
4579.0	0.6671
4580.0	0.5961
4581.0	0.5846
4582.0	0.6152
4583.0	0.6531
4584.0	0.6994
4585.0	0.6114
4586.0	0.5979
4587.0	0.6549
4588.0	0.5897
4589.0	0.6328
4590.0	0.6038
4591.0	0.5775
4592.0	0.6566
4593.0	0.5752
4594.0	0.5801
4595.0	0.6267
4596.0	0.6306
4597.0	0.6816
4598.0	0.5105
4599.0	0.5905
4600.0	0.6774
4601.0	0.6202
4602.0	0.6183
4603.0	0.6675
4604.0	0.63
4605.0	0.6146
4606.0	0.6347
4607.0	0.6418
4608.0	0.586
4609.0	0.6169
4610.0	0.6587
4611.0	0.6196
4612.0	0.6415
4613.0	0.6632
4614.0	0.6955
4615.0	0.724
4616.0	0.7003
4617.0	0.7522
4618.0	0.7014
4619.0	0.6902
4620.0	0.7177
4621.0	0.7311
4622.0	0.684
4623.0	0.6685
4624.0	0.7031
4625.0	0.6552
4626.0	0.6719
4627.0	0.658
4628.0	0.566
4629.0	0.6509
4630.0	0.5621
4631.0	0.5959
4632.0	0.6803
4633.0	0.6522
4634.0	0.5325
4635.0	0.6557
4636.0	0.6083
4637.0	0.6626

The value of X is 0.182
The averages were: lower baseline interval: 0.445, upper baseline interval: 0.642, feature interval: 0.415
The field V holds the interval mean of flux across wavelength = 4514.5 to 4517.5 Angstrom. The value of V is 0.62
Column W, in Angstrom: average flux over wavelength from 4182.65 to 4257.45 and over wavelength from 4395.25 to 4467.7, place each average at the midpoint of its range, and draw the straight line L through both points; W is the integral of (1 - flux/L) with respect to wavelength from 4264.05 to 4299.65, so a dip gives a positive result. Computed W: 1.9 Angstrom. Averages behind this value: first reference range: 0.441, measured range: 0.442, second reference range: 0.533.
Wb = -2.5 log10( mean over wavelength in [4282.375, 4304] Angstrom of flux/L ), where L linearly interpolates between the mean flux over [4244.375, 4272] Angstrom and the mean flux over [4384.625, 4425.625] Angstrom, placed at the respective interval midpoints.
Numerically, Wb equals 0.14 mag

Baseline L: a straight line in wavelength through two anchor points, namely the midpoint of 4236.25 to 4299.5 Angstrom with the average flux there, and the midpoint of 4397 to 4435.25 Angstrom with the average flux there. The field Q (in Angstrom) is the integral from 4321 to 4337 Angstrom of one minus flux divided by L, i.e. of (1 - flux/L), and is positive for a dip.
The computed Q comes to -0.4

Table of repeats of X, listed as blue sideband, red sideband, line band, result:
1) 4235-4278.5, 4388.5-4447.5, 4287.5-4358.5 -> 0.09 mag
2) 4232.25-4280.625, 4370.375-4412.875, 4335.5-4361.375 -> -0.05 mag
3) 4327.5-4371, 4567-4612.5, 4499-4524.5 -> -0.11 mag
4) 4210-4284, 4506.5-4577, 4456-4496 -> -0.02 mag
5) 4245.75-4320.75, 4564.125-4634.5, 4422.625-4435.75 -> -0.04 mag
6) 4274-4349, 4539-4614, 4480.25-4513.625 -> -0.10 mag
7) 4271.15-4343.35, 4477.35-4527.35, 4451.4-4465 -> 0.11 mag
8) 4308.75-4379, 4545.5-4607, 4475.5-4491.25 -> -0.06 mag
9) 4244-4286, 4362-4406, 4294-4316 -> 0.28 mag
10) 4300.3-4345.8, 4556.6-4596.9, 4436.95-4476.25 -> -0.07 mag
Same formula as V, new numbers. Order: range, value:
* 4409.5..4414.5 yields 0.527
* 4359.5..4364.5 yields 0.539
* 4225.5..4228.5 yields 0.352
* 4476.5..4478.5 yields 0.6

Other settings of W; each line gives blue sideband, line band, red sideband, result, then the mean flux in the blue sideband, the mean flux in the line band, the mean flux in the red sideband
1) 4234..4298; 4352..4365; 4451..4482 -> 0.17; 0.451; 0.497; 0.565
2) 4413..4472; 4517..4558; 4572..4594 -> 0.41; 0.554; 0.595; 0.624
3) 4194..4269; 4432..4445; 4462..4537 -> -0.11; 0.445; 0.573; 0.604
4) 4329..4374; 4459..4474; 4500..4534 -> 0.14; 0.511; 0.583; 0.622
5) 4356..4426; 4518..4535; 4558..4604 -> 0.01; 0.498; 0.586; 0.623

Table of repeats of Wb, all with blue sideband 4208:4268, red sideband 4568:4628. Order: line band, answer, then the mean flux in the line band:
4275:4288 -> 0.05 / 0.445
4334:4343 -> 0.00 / 0.497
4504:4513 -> -0.14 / 0.672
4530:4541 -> 0.06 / 0.571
